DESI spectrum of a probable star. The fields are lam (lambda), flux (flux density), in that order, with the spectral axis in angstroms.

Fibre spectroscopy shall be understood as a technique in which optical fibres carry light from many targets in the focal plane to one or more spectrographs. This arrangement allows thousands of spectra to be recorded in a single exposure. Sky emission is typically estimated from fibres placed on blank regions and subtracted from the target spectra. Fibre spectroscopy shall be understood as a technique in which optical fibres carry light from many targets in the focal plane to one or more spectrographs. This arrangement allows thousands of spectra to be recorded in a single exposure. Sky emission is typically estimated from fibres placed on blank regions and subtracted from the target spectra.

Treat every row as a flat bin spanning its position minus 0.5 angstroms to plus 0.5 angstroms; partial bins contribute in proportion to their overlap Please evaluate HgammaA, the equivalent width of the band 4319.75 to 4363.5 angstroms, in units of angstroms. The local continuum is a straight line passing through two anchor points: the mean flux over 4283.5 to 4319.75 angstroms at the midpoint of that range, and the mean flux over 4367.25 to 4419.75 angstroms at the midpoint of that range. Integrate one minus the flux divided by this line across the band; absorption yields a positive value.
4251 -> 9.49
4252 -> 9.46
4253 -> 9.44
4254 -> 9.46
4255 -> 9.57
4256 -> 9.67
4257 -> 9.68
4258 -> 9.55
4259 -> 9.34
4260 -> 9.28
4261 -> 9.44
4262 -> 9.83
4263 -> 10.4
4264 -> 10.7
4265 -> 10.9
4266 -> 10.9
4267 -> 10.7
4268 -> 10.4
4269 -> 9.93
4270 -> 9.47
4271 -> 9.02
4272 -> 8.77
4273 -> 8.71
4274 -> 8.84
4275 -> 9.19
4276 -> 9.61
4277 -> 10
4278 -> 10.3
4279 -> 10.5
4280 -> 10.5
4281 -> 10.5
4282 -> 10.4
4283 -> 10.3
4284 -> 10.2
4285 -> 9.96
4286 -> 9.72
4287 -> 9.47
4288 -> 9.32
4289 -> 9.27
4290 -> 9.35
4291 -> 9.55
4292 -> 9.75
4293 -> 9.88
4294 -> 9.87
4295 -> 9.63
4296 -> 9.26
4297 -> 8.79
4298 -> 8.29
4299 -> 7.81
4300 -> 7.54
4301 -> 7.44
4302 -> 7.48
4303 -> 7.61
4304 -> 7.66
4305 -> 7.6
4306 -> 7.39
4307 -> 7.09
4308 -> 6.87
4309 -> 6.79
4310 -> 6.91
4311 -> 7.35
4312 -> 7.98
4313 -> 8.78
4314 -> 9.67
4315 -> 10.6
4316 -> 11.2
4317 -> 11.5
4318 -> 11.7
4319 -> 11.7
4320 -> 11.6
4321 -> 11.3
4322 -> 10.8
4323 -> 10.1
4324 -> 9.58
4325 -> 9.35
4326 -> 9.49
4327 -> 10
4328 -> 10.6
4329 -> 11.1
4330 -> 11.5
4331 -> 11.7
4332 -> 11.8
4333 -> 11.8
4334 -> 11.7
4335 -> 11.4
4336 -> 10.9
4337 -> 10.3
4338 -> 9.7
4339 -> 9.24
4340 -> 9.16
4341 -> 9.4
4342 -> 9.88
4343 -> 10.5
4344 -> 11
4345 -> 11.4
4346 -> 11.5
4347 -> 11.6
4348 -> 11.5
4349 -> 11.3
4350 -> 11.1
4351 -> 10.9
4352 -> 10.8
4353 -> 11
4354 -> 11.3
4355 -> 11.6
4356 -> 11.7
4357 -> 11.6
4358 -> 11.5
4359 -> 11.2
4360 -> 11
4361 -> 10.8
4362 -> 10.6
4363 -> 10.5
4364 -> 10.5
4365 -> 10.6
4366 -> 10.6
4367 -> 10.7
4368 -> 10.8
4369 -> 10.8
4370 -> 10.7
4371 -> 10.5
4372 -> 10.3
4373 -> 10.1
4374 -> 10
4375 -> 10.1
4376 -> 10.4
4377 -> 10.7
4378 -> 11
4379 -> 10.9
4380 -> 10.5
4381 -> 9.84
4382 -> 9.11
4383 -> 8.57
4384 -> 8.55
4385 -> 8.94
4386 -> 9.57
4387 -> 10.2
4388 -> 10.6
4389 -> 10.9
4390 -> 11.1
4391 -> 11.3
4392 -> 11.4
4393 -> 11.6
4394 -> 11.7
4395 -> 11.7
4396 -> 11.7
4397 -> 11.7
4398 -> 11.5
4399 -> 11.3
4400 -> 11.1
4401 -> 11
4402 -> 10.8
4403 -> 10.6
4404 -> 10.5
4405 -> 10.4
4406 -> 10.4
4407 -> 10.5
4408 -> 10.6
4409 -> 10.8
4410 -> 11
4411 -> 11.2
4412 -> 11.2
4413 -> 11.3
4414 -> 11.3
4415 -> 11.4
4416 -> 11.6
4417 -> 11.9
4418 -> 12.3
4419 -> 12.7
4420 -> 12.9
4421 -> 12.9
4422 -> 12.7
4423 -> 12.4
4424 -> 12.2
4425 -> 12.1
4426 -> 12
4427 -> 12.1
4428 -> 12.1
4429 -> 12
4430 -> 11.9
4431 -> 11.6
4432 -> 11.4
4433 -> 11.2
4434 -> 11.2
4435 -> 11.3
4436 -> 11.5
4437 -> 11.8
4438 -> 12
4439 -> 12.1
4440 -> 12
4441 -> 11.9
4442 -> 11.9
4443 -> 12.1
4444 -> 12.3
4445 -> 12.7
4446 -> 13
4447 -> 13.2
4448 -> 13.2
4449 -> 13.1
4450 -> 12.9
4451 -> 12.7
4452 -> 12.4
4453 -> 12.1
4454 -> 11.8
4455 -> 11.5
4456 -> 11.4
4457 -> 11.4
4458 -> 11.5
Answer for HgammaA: -4.9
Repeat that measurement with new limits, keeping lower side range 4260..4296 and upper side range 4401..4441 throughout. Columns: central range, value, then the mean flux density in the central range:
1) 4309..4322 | 0.5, 9.93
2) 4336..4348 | 0.2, 10.4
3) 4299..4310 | 3.1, 7.35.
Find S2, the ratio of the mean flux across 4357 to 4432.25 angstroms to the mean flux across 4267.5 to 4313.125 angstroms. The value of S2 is 1.23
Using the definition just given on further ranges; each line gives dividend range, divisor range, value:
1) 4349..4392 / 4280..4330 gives 1.13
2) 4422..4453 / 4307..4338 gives 1.20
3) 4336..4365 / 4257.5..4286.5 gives 1.09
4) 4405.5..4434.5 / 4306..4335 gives 1.17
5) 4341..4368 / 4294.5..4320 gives 1.27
